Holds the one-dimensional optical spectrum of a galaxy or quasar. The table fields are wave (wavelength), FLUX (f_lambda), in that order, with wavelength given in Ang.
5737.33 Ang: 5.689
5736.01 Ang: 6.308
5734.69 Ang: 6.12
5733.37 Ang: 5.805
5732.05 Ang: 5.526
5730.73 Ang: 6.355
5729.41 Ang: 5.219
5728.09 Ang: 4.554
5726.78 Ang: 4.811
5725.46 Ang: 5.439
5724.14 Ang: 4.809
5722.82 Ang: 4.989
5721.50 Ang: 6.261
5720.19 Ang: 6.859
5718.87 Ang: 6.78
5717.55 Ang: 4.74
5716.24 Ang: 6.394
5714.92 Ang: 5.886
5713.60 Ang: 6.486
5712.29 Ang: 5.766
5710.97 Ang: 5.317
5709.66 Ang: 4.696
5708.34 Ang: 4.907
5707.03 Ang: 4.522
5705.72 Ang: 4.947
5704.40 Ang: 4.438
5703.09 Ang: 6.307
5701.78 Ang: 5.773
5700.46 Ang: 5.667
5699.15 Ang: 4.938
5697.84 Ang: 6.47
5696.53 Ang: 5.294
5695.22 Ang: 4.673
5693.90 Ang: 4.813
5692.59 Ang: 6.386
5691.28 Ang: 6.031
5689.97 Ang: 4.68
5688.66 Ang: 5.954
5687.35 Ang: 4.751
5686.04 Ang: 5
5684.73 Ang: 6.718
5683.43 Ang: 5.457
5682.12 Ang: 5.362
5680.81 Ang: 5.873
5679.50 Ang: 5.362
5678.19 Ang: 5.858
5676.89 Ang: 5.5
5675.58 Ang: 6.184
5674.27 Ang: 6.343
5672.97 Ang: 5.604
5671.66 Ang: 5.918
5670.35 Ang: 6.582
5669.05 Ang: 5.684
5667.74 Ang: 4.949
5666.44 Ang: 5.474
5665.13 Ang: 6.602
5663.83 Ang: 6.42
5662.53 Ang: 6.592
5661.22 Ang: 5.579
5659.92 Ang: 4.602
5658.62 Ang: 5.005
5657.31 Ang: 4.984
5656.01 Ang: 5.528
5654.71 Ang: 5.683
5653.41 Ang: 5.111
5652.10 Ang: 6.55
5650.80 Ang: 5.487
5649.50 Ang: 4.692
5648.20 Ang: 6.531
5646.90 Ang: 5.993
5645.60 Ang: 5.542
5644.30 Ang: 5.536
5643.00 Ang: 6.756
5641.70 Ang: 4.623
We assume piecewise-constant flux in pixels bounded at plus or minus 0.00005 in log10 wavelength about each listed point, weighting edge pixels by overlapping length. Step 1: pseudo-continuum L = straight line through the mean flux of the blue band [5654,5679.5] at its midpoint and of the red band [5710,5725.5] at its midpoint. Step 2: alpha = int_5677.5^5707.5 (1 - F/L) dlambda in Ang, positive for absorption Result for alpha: 1.64 Ang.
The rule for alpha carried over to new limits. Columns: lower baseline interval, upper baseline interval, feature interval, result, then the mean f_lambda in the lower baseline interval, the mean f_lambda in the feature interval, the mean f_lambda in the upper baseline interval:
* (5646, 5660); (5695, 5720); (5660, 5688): -1.36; 5.51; 5.78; 5.51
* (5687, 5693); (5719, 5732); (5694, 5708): 0.71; 5.57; 5.27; 5.53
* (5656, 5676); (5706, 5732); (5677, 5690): 0.31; 5.76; 5.54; 5.51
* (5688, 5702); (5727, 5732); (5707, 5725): -0.75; 5.51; 5.64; 5.35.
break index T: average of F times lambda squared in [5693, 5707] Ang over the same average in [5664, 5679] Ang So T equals 0.9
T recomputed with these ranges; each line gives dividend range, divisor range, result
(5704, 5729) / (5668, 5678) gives 0.93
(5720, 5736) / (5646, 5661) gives 1.04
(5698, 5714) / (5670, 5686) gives 0.92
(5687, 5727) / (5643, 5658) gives 0.99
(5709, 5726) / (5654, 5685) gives 1.02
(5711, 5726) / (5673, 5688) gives 1.04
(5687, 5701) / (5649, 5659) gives 1.02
